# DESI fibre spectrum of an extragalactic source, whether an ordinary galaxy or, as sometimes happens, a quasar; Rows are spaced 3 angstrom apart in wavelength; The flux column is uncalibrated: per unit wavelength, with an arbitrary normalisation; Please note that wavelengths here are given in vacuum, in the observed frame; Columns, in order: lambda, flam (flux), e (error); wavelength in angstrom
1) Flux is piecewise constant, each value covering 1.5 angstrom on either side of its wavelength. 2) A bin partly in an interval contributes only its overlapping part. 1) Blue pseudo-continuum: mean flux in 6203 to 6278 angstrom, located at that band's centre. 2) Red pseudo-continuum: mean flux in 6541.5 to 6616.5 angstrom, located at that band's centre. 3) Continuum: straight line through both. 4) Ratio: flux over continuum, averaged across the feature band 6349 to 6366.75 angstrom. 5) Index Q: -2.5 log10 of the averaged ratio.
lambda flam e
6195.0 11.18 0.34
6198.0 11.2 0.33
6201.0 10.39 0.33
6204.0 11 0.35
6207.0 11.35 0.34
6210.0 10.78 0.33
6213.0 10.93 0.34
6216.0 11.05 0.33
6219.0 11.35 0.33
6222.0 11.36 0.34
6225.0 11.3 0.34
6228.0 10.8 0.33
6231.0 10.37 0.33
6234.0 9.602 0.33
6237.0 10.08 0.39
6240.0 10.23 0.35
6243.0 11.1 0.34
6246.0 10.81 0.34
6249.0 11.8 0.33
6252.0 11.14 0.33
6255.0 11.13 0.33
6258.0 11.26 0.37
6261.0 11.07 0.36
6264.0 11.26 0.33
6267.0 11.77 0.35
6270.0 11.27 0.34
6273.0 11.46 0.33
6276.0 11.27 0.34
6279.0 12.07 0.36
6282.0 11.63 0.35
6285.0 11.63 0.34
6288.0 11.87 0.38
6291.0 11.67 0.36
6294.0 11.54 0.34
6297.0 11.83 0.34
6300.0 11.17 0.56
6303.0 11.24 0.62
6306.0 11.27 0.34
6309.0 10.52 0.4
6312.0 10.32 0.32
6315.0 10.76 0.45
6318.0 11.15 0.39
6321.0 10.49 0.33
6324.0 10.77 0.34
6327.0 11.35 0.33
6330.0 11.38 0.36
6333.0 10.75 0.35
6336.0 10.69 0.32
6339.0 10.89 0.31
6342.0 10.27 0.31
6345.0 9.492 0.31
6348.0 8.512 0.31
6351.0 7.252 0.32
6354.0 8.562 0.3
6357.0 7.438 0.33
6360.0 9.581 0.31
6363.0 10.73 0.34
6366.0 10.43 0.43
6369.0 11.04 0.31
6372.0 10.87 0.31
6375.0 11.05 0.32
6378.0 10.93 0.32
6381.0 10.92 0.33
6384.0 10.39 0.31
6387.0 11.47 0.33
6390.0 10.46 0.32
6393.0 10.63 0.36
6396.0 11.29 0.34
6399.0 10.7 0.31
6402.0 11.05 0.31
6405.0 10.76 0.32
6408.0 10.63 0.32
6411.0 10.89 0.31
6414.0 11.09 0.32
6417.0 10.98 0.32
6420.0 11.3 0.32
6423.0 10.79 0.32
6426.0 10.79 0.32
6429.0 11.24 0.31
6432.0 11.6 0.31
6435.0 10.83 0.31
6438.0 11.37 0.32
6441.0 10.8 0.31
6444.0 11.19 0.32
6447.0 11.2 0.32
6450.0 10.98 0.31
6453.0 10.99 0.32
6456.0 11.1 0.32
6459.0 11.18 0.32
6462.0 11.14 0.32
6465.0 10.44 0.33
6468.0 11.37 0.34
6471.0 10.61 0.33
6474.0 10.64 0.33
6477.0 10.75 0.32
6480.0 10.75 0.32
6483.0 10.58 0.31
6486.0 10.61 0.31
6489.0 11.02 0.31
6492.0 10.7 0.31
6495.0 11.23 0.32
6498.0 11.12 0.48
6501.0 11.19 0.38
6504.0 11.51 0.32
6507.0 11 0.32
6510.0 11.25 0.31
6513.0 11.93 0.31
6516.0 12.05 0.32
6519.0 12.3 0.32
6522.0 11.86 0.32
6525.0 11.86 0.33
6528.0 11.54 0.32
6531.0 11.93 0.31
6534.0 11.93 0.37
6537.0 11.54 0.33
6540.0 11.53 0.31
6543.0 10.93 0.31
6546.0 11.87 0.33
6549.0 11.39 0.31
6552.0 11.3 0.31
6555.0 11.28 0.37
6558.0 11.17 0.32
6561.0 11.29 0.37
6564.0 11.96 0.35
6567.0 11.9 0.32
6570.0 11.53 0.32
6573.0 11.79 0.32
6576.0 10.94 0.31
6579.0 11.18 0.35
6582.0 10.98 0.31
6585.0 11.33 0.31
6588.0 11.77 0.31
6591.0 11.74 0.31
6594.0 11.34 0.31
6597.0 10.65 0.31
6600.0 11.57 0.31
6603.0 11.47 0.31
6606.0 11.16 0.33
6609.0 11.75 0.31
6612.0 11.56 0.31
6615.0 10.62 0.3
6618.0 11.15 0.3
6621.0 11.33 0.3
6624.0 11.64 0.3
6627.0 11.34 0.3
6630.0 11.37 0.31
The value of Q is 0.24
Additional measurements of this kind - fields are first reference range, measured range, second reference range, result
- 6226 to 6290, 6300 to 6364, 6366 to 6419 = 0.08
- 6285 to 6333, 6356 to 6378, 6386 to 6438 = 0.08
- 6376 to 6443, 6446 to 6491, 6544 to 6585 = 0.02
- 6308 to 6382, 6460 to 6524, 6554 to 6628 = -0.02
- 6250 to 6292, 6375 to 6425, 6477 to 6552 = 0.05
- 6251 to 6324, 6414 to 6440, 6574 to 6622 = 0.02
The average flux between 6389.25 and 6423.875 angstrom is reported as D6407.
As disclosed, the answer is 10.9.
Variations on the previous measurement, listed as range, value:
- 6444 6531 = 11.2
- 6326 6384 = 10.1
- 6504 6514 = 11.4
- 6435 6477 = 11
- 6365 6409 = 10.8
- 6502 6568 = 11.6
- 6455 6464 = 11.1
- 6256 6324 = 11.3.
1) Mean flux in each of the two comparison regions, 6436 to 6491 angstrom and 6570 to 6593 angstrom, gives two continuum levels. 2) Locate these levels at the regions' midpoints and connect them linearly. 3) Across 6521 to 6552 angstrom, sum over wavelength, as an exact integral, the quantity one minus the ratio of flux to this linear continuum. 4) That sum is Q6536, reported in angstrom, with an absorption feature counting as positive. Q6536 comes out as -1.11 angstrom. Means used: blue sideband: 10.9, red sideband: 11.4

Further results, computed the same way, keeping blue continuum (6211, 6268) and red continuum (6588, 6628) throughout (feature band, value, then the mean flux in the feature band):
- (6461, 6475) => 0.5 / 10.8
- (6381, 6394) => 0.4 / 10.8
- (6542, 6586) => -0.4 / 11.4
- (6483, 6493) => 0.4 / 10.8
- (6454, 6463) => 0.0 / 11.1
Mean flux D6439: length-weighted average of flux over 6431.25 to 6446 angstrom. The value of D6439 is 11.1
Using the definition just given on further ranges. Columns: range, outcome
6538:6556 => 11.4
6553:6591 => 11.4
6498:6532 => 11.6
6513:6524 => 12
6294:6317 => 11.1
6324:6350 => 10.4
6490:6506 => 11.1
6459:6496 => 10.8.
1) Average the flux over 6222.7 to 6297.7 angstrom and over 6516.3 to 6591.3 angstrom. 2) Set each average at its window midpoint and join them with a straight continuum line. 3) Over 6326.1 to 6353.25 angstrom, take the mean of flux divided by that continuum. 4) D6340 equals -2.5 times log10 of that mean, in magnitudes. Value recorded 0.132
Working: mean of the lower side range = 11.2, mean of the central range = 10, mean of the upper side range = 11.6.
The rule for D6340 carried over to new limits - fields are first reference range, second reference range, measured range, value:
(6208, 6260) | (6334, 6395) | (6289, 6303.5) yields -0.10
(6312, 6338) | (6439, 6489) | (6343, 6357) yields 0.28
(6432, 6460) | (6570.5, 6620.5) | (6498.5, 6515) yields -0.02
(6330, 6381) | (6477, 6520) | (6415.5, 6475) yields -0.03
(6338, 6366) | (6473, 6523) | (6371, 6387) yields -0.14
